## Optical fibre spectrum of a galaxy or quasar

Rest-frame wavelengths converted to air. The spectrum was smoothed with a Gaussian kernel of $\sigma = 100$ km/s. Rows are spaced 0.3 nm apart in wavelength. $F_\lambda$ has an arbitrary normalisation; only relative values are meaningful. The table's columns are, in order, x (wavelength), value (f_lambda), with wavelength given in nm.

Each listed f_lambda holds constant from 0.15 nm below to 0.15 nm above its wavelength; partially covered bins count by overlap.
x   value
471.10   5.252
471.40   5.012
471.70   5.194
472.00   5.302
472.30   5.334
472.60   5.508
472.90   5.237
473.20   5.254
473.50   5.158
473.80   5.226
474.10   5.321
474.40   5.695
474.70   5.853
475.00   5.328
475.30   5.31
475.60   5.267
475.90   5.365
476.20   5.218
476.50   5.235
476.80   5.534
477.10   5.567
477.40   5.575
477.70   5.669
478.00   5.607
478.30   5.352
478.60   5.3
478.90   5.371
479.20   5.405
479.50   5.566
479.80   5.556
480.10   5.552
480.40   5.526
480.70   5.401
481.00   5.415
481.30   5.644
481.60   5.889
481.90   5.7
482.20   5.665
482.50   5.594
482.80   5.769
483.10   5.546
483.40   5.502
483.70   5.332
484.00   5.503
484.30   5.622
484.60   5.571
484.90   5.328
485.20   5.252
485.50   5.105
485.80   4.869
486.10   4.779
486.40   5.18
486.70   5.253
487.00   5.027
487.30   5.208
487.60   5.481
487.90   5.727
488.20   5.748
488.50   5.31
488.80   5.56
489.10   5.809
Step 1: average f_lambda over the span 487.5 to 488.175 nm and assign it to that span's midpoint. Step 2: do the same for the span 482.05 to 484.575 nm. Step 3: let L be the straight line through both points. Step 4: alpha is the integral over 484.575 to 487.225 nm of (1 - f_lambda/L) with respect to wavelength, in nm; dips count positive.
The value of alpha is 0.22 nm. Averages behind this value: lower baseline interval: 5.57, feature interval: 5.13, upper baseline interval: 5.64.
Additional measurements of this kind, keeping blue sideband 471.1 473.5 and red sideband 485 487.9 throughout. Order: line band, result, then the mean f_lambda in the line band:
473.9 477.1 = -0.11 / 5.42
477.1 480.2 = -0.17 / 5.5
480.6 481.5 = -0.05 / 5.51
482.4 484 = -0.11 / 5.54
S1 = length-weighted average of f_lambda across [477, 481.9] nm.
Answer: 5.53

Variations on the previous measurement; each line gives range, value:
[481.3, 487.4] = 5.39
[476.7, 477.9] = 5.59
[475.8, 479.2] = 5.44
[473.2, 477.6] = 5.4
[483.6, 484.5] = 5.5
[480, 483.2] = 5.61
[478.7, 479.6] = 5.43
